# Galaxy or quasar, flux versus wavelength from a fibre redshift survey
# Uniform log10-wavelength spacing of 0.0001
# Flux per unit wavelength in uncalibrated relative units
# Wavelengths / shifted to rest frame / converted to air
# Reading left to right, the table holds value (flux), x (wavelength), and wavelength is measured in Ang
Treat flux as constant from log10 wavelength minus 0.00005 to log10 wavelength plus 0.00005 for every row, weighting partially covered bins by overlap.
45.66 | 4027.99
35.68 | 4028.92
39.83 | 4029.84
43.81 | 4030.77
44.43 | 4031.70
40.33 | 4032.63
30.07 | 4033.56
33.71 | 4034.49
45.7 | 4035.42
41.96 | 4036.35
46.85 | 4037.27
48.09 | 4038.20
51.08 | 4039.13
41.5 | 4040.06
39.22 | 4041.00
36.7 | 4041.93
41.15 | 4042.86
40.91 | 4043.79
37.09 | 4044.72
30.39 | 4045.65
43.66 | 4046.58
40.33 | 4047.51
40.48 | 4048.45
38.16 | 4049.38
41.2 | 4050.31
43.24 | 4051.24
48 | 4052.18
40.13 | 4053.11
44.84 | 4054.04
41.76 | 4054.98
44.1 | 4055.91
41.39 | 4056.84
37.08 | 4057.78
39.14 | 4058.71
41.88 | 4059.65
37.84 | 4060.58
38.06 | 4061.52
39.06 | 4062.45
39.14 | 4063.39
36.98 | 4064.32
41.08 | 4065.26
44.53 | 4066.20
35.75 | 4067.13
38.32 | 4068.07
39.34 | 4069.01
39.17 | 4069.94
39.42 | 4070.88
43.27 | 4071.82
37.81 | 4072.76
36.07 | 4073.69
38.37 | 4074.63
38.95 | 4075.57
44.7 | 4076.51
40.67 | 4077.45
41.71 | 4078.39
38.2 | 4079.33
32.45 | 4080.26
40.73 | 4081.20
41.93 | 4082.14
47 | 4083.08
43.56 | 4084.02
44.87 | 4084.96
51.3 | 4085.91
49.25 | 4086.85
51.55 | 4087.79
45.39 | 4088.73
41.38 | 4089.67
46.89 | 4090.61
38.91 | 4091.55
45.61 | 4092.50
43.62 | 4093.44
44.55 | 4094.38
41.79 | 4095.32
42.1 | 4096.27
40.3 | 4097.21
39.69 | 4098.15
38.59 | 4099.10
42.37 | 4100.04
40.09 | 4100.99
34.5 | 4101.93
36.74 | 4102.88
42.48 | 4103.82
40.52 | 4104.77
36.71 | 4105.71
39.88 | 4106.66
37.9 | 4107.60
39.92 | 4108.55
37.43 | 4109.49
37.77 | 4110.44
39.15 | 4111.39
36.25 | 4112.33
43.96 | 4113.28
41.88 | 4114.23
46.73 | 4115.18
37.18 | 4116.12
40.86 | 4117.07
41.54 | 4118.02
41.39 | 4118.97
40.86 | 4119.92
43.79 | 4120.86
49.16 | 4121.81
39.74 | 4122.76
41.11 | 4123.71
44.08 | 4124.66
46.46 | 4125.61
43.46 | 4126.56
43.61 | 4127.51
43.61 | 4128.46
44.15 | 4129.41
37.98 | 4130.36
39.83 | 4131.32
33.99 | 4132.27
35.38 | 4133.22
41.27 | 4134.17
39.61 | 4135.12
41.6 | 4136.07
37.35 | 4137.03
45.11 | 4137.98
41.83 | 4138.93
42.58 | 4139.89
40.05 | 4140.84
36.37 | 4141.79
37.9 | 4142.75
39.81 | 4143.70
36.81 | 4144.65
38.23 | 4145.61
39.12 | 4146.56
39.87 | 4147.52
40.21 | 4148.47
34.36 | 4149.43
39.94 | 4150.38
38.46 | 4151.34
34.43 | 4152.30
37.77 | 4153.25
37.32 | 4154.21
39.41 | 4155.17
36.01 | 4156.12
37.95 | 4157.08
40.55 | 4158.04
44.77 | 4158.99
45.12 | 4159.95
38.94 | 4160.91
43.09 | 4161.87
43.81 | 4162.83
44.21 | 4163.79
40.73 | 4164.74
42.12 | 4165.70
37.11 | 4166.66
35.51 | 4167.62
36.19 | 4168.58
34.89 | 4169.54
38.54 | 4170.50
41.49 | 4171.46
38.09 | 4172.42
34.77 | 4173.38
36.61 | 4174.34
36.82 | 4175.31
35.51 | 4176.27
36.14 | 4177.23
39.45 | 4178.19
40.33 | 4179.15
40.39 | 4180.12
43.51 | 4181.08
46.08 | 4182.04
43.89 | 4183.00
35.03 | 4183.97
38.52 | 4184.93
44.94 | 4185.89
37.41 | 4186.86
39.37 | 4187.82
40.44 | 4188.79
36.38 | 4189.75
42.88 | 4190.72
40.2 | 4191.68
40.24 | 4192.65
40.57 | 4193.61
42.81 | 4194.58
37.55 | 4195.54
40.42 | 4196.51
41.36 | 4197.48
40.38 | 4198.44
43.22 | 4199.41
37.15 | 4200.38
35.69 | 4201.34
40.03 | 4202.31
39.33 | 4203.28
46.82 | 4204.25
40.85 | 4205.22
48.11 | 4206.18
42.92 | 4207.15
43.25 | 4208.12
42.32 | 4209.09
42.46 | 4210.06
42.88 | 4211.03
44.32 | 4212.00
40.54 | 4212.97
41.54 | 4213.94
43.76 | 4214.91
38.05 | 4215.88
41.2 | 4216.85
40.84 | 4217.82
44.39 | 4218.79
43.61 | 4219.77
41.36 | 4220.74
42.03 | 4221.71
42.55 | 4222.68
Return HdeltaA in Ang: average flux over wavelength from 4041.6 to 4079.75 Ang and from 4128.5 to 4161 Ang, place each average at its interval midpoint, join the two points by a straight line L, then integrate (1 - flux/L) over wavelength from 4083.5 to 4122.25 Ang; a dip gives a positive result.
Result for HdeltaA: -2.2 Ang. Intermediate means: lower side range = 40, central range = 41.9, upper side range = 39.3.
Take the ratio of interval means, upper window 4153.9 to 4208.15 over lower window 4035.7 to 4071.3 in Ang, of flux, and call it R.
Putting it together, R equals 1.0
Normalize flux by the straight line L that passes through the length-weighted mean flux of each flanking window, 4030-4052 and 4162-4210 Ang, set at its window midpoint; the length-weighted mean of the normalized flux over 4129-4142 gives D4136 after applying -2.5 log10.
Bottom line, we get 0.02 mag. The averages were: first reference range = 40.9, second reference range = 40.1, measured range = 39.8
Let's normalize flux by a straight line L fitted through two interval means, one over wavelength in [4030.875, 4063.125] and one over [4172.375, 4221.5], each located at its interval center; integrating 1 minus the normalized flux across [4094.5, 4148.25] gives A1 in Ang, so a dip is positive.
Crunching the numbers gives 0.5 Ang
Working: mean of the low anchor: 40.9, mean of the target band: 40.4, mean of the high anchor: 40.7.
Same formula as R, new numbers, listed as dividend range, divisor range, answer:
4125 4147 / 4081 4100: 0.92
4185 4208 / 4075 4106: 0.97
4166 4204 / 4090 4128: 0.95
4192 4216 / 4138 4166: 1.04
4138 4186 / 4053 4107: 0.96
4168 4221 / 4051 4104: 0.98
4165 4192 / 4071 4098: 0.92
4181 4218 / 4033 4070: 1.02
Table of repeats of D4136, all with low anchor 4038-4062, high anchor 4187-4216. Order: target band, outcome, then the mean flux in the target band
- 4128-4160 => 0.05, 39.3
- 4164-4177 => 0.10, 37.7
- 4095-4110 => 0.04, 39.4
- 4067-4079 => 0.04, 39.6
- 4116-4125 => -0.03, 42.1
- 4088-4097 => -0.06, 43.5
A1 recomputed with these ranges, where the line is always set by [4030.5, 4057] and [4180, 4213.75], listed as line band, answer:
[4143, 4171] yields 1.4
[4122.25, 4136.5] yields 0.1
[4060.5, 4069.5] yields 0.5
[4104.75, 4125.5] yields 0.2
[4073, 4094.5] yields -0.8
